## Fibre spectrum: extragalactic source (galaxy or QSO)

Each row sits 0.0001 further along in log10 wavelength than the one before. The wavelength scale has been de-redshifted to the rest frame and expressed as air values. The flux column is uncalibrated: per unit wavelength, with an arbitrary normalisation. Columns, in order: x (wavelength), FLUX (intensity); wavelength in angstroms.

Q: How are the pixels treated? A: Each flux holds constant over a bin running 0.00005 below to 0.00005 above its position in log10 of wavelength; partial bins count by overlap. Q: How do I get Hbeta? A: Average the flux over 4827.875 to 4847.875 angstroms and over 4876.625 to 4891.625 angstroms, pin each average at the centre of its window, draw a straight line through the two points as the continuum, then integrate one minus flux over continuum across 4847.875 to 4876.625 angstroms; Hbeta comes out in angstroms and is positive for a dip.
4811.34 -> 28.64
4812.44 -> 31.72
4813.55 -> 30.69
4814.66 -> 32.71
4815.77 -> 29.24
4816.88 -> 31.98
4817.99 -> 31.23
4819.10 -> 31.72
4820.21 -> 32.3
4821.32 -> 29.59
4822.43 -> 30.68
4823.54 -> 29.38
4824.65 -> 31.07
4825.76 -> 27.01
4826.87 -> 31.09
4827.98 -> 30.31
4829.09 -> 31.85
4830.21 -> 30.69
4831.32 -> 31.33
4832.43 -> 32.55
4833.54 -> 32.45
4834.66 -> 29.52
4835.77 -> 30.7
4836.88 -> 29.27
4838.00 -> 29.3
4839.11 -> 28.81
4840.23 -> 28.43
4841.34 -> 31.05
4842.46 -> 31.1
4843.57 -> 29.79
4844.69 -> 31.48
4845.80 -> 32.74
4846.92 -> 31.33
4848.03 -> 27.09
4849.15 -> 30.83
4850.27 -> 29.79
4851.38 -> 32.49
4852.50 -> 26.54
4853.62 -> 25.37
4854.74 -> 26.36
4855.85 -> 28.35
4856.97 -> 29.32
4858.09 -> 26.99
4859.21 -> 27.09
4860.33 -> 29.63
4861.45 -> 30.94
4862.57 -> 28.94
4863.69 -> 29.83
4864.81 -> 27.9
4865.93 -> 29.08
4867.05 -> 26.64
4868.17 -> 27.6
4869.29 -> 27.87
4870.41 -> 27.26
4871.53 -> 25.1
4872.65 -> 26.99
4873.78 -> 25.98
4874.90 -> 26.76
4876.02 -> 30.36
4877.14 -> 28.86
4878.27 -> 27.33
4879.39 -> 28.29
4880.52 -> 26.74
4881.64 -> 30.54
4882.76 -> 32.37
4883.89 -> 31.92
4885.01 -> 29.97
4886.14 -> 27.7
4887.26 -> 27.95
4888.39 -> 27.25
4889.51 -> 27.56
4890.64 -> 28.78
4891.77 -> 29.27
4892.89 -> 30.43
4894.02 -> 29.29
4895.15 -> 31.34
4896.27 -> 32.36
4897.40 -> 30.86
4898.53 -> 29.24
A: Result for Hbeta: 1.5 angstroms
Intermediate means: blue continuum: 30.6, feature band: 28.1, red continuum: 28.9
